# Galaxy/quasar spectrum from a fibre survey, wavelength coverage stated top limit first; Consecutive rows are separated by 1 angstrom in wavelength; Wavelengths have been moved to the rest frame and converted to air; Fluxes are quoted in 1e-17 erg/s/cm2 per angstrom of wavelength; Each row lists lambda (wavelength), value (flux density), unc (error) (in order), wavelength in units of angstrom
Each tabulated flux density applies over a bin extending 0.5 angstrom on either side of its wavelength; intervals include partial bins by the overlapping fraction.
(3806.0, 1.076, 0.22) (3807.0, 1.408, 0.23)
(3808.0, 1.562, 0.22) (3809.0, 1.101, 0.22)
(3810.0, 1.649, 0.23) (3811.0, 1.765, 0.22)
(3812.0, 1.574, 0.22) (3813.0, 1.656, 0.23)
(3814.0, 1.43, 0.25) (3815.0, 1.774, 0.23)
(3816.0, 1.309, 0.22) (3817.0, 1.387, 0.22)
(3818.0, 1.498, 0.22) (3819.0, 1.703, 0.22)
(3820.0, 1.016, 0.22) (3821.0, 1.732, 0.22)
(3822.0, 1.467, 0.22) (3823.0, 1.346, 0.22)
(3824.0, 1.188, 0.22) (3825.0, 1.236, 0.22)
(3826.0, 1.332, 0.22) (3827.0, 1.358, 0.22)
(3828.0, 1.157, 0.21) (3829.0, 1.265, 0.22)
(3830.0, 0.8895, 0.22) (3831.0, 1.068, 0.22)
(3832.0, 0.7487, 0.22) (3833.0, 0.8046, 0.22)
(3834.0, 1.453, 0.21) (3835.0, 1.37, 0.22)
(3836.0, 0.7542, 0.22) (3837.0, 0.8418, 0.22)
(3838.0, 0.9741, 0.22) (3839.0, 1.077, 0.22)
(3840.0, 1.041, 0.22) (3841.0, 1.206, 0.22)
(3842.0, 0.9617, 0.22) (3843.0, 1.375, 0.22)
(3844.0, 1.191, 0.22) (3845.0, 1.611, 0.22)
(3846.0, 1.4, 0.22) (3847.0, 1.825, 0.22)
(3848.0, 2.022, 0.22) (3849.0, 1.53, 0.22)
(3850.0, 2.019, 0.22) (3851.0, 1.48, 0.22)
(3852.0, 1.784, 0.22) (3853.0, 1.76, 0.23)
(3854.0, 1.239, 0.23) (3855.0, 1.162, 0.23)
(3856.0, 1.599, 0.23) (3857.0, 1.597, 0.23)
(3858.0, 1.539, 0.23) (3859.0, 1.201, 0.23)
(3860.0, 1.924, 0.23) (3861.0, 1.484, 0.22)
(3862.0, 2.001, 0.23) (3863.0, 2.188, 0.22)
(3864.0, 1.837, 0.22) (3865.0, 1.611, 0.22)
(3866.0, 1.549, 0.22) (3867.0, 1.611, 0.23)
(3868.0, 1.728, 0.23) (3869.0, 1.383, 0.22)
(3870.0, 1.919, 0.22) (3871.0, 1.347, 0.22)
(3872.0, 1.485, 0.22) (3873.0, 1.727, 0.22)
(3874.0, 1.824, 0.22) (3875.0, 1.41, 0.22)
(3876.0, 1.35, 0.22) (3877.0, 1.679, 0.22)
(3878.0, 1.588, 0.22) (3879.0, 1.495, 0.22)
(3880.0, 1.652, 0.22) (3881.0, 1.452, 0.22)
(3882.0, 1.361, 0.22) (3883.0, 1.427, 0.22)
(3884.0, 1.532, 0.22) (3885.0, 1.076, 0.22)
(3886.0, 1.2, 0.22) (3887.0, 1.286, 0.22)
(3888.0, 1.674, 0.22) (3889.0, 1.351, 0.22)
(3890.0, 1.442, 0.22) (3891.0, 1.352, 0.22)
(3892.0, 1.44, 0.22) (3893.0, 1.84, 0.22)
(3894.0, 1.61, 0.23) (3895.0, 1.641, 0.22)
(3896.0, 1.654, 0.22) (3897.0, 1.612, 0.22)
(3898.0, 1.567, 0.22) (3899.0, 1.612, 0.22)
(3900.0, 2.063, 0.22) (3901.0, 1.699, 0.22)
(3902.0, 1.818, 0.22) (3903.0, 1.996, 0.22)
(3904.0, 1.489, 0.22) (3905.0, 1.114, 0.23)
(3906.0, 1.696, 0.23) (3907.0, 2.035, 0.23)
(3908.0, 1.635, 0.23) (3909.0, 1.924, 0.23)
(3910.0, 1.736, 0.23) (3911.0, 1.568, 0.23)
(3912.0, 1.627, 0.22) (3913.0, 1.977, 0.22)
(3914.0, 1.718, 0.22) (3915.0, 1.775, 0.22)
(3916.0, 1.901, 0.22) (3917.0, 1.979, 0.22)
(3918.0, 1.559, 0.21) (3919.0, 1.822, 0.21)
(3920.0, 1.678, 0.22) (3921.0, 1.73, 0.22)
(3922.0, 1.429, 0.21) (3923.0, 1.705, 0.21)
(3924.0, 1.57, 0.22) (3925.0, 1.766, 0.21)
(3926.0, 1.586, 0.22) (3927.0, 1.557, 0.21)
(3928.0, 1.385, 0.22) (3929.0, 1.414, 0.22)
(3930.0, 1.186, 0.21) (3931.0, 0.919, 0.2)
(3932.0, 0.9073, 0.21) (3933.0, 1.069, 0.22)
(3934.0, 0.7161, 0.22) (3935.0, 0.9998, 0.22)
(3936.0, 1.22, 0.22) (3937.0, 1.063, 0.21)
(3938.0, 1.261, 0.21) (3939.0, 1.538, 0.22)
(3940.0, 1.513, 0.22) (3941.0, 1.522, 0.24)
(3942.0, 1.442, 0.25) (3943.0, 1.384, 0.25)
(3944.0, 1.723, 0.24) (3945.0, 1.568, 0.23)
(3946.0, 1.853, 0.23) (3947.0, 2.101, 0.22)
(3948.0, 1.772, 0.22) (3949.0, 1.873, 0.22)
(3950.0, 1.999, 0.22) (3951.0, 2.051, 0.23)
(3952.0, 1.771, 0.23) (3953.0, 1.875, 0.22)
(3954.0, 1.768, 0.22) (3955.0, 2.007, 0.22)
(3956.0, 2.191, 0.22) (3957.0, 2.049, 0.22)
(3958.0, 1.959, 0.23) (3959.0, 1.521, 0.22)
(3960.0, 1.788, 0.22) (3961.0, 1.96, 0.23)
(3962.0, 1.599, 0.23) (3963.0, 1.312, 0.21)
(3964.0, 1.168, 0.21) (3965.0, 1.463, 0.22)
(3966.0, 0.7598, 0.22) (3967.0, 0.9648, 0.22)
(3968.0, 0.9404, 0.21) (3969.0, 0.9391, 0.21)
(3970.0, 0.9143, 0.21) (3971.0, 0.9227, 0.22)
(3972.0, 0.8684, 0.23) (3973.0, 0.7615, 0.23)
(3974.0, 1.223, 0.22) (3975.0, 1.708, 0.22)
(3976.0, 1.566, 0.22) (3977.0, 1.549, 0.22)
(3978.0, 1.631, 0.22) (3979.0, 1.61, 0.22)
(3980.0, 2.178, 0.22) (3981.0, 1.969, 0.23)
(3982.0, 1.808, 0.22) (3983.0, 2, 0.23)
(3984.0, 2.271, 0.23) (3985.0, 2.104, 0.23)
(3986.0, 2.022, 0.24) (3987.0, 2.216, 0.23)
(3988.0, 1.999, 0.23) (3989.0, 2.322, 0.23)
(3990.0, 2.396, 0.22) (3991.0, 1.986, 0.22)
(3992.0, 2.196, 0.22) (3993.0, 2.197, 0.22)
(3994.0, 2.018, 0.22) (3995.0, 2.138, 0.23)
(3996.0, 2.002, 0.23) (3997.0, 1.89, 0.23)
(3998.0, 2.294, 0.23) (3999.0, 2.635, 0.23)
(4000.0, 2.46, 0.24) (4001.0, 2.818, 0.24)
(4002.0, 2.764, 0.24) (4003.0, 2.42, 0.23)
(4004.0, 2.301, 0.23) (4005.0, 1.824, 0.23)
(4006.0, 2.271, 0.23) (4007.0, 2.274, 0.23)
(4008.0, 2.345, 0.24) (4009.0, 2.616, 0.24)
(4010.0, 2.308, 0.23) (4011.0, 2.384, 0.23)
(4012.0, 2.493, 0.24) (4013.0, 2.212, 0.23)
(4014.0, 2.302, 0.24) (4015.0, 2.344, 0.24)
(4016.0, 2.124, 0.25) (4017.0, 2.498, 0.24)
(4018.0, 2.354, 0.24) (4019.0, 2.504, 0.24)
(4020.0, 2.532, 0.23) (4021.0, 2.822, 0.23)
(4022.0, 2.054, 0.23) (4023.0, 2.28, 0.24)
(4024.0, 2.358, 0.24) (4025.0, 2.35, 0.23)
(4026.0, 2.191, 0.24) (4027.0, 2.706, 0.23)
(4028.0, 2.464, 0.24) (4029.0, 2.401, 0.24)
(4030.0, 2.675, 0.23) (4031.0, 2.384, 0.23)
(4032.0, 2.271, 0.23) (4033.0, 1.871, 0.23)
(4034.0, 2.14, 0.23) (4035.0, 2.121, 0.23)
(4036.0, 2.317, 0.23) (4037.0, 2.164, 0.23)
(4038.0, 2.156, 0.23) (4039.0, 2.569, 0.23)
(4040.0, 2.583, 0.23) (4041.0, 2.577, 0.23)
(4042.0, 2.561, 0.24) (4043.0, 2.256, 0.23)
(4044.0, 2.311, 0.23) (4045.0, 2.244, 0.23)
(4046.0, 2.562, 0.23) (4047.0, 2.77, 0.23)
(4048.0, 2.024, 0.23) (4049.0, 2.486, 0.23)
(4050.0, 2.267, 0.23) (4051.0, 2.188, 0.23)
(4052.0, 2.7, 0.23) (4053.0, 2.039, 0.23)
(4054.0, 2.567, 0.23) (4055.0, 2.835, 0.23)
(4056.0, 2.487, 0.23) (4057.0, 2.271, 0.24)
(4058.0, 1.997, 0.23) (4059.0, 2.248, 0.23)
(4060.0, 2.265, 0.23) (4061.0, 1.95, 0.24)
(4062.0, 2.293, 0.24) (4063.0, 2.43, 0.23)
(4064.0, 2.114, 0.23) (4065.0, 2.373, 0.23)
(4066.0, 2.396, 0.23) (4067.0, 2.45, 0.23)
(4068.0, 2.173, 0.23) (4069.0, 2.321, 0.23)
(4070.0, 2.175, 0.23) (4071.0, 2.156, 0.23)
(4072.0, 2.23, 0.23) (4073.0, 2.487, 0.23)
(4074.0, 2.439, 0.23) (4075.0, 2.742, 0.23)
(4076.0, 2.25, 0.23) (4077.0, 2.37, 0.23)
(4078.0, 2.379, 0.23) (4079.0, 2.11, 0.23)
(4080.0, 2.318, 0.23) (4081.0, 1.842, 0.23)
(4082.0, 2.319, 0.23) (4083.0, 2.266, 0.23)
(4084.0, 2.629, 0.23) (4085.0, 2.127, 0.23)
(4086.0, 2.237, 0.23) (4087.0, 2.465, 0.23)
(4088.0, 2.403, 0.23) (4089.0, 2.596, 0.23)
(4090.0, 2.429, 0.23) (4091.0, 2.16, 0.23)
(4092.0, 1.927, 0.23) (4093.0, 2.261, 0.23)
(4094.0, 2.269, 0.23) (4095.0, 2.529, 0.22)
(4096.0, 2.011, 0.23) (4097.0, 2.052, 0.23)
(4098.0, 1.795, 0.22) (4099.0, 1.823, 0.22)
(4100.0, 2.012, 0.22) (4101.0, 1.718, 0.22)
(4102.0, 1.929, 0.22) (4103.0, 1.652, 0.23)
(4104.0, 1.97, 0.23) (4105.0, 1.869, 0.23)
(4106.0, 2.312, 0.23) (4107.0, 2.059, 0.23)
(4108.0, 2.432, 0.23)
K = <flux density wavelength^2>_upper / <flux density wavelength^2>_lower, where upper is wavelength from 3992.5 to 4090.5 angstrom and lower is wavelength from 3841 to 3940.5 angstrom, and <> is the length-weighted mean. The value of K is 1.6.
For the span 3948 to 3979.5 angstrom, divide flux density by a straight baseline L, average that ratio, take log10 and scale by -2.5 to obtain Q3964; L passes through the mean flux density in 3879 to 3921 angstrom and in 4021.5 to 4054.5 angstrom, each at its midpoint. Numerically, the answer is 0.28 mag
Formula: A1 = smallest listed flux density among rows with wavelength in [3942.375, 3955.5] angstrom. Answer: 1.384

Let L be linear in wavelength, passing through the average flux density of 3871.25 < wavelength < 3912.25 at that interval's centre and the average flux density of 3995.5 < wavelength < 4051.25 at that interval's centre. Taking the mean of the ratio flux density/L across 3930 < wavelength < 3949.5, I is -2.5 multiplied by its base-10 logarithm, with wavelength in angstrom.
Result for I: 0.32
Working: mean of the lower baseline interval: 1.58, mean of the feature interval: 1.39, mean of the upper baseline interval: 2.36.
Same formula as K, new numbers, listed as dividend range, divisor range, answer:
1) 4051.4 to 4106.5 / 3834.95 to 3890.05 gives 1.68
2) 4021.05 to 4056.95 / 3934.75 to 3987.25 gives 1.55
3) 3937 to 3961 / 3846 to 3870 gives 1.11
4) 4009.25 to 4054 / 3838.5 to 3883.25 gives 1.67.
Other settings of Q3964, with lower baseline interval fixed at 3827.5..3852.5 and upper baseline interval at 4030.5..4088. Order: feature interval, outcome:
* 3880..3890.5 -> 0.07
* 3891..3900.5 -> -0.08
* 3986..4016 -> -0.12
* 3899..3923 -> -0.08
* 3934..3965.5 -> 0.10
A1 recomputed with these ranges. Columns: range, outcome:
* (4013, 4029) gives 2.054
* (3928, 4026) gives 0.7161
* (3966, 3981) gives 0.7598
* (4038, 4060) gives 1.997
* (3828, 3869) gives 0.7487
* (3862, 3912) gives 1.076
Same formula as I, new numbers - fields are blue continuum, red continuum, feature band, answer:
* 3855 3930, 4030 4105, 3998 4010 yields -0.19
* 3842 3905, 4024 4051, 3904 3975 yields 0.23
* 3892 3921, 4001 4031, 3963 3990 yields 0.37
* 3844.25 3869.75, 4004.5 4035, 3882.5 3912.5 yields 0.15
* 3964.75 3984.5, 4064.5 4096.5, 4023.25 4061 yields -0.19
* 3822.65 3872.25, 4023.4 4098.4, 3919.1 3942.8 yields 0.28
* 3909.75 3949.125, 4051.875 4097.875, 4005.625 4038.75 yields -0.16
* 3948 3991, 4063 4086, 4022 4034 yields -0.16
